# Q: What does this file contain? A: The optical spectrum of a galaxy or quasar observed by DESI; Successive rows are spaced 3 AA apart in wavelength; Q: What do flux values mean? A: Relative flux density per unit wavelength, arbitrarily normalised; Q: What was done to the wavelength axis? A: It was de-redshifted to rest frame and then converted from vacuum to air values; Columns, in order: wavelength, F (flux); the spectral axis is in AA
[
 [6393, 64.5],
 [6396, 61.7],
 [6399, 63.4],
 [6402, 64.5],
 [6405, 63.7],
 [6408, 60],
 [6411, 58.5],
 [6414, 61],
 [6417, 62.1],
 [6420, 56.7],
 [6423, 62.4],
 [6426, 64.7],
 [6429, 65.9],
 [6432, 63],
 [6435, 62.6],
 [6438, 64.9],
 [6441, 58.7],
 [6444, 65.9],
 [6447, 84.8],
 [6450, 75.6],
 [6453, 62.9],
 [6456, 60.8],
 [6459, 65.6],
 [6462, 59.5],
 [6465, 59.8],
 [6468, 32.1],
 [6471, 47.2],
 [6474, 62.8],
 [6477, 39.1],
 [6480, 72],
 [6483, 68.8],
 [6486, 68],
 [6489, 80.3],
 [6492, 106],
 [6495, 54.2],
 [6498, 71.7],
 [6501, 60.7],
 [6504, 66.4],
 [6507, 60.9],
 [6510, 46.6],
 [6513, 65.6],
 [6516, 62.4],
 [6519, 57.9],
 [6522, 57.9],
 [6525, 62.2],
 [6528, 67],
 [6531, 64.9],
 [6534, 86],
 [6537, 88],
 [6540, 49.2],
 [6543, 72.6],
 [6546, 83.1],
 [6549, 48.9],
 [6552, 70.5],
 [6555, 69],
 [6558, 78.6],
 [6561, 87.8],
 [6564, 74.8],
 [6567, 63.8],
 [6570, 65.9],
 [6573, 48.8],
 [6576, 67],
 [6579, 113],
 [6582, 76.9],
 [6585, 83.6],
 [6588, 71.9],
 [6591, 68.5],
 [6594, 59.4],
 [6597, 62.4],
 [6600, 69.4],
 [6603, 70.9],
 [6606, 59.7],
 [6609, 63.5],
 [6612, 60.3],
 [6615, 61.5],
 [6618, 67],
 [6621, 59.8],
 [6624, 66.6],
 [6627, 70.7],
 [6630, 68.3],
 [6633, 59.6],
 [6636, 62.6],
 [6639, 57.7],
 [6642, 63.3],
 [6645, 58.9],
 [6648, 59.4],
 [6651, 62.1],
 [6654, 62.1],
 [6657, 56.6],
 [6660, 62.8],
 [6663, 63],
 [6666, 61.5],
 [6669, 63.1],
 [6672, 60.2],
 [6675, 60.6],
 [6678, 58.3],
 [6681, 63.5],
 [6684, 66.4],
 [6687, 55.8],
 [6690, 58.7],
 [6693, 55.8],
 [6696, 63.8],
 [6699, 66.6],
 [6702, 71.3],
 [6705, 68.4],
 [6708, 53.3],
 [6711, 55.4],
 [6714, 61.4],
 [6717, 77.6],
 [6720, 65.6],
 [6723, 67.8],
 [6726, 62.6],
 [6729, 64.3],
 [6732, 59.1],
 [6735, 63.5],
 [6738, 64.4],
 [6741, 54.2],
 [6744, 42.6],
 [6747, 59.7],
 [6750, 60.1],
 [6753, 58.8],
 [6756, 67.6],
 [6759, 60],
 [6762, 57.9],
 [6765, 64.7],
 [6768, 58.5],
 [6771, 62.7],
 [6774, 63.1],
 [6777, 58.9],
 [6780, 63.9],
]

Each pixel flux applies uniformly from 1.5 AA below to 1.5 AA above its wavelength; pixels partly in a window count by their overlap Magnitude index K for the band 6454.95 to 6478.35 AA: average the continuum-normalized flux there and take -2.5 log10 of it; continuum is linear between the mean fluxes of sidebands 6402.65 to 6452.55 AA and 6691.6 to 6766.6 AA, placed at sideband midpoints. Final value 0.199 mag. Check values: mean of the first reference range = 64.4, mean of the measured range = 53.3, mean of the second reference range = 61.9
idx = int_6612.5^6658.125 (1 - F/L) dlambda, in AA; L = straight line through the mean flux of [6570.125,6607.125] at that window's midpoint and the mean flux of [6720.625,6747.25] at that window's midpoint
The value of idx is 3.4 AA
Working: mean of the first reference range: 70.9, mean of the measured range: 62.4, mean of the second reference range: 60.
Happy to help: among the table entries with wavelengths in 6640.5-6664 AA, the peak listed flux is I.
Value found 63.3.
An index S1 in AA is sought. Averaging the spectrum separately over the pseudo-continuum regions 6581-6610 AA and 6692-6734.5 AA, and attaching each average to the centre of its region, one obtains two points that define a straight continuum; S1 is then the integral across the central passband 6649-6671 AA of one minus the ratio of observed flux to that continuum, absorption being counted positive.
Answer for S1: 1.5 AA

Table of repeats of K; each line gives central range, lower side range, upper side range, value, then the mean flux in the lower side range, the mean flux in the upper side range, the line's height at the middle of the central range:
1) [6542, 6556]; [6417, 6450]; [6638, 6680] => -0.094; 65.3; 60.8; 63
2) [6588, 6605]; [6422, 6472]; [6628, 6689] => -0.082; 62.3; 61.3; 61.6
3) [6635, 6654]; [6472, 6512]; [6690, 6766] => 0.043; 65.7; 61.8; 63.2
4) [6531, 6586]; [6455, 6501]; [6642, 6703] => -0.176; 63.1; 61.5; 62.5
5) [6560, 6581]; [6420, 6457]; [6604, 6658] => -0.171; 65.7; 62.3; 63.4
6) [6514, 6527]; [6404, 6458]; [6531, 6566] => 0.171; 64.1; 73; 70.9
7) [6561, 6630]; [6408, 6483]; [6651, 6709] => -0.121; 61.3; 61.8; 61.6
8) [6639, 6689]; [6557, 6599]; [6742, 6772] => 0.090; 72.9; 59.1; 66.3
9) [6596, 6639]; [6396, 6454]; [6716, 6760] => -0.027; 64.2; 61.7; 62.7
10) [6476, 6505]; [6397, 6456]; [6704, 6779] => -0.093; 64.2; 61.3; 63.6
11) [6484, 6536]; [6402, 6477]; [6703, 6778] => -0.099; 61.3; 61.4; 61.3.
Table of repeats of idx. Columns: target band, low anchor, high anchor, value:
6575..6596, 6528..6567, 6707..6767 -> -2.1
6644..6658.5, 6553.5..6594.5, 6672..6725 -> 1.6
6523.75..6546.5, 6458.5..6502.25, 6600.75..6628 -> -2.7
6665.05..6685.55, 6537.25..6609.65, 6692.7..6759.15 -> 0.9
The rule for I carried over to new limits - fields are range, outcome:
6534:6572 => 88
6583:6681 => 83.6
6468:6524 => 106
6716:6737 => 77.6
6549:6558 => 78.6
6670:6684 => 66.4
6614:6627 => 70.7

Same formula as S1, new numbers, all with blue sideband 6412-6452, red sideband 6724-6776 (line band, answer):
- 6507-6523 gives 1.4 AA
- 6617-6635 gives -0.9 AA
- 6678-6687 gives -0.1 AA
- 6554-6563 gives -2.2 AA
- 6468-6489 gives 1.7 AA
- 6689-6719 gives -1.2 AA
